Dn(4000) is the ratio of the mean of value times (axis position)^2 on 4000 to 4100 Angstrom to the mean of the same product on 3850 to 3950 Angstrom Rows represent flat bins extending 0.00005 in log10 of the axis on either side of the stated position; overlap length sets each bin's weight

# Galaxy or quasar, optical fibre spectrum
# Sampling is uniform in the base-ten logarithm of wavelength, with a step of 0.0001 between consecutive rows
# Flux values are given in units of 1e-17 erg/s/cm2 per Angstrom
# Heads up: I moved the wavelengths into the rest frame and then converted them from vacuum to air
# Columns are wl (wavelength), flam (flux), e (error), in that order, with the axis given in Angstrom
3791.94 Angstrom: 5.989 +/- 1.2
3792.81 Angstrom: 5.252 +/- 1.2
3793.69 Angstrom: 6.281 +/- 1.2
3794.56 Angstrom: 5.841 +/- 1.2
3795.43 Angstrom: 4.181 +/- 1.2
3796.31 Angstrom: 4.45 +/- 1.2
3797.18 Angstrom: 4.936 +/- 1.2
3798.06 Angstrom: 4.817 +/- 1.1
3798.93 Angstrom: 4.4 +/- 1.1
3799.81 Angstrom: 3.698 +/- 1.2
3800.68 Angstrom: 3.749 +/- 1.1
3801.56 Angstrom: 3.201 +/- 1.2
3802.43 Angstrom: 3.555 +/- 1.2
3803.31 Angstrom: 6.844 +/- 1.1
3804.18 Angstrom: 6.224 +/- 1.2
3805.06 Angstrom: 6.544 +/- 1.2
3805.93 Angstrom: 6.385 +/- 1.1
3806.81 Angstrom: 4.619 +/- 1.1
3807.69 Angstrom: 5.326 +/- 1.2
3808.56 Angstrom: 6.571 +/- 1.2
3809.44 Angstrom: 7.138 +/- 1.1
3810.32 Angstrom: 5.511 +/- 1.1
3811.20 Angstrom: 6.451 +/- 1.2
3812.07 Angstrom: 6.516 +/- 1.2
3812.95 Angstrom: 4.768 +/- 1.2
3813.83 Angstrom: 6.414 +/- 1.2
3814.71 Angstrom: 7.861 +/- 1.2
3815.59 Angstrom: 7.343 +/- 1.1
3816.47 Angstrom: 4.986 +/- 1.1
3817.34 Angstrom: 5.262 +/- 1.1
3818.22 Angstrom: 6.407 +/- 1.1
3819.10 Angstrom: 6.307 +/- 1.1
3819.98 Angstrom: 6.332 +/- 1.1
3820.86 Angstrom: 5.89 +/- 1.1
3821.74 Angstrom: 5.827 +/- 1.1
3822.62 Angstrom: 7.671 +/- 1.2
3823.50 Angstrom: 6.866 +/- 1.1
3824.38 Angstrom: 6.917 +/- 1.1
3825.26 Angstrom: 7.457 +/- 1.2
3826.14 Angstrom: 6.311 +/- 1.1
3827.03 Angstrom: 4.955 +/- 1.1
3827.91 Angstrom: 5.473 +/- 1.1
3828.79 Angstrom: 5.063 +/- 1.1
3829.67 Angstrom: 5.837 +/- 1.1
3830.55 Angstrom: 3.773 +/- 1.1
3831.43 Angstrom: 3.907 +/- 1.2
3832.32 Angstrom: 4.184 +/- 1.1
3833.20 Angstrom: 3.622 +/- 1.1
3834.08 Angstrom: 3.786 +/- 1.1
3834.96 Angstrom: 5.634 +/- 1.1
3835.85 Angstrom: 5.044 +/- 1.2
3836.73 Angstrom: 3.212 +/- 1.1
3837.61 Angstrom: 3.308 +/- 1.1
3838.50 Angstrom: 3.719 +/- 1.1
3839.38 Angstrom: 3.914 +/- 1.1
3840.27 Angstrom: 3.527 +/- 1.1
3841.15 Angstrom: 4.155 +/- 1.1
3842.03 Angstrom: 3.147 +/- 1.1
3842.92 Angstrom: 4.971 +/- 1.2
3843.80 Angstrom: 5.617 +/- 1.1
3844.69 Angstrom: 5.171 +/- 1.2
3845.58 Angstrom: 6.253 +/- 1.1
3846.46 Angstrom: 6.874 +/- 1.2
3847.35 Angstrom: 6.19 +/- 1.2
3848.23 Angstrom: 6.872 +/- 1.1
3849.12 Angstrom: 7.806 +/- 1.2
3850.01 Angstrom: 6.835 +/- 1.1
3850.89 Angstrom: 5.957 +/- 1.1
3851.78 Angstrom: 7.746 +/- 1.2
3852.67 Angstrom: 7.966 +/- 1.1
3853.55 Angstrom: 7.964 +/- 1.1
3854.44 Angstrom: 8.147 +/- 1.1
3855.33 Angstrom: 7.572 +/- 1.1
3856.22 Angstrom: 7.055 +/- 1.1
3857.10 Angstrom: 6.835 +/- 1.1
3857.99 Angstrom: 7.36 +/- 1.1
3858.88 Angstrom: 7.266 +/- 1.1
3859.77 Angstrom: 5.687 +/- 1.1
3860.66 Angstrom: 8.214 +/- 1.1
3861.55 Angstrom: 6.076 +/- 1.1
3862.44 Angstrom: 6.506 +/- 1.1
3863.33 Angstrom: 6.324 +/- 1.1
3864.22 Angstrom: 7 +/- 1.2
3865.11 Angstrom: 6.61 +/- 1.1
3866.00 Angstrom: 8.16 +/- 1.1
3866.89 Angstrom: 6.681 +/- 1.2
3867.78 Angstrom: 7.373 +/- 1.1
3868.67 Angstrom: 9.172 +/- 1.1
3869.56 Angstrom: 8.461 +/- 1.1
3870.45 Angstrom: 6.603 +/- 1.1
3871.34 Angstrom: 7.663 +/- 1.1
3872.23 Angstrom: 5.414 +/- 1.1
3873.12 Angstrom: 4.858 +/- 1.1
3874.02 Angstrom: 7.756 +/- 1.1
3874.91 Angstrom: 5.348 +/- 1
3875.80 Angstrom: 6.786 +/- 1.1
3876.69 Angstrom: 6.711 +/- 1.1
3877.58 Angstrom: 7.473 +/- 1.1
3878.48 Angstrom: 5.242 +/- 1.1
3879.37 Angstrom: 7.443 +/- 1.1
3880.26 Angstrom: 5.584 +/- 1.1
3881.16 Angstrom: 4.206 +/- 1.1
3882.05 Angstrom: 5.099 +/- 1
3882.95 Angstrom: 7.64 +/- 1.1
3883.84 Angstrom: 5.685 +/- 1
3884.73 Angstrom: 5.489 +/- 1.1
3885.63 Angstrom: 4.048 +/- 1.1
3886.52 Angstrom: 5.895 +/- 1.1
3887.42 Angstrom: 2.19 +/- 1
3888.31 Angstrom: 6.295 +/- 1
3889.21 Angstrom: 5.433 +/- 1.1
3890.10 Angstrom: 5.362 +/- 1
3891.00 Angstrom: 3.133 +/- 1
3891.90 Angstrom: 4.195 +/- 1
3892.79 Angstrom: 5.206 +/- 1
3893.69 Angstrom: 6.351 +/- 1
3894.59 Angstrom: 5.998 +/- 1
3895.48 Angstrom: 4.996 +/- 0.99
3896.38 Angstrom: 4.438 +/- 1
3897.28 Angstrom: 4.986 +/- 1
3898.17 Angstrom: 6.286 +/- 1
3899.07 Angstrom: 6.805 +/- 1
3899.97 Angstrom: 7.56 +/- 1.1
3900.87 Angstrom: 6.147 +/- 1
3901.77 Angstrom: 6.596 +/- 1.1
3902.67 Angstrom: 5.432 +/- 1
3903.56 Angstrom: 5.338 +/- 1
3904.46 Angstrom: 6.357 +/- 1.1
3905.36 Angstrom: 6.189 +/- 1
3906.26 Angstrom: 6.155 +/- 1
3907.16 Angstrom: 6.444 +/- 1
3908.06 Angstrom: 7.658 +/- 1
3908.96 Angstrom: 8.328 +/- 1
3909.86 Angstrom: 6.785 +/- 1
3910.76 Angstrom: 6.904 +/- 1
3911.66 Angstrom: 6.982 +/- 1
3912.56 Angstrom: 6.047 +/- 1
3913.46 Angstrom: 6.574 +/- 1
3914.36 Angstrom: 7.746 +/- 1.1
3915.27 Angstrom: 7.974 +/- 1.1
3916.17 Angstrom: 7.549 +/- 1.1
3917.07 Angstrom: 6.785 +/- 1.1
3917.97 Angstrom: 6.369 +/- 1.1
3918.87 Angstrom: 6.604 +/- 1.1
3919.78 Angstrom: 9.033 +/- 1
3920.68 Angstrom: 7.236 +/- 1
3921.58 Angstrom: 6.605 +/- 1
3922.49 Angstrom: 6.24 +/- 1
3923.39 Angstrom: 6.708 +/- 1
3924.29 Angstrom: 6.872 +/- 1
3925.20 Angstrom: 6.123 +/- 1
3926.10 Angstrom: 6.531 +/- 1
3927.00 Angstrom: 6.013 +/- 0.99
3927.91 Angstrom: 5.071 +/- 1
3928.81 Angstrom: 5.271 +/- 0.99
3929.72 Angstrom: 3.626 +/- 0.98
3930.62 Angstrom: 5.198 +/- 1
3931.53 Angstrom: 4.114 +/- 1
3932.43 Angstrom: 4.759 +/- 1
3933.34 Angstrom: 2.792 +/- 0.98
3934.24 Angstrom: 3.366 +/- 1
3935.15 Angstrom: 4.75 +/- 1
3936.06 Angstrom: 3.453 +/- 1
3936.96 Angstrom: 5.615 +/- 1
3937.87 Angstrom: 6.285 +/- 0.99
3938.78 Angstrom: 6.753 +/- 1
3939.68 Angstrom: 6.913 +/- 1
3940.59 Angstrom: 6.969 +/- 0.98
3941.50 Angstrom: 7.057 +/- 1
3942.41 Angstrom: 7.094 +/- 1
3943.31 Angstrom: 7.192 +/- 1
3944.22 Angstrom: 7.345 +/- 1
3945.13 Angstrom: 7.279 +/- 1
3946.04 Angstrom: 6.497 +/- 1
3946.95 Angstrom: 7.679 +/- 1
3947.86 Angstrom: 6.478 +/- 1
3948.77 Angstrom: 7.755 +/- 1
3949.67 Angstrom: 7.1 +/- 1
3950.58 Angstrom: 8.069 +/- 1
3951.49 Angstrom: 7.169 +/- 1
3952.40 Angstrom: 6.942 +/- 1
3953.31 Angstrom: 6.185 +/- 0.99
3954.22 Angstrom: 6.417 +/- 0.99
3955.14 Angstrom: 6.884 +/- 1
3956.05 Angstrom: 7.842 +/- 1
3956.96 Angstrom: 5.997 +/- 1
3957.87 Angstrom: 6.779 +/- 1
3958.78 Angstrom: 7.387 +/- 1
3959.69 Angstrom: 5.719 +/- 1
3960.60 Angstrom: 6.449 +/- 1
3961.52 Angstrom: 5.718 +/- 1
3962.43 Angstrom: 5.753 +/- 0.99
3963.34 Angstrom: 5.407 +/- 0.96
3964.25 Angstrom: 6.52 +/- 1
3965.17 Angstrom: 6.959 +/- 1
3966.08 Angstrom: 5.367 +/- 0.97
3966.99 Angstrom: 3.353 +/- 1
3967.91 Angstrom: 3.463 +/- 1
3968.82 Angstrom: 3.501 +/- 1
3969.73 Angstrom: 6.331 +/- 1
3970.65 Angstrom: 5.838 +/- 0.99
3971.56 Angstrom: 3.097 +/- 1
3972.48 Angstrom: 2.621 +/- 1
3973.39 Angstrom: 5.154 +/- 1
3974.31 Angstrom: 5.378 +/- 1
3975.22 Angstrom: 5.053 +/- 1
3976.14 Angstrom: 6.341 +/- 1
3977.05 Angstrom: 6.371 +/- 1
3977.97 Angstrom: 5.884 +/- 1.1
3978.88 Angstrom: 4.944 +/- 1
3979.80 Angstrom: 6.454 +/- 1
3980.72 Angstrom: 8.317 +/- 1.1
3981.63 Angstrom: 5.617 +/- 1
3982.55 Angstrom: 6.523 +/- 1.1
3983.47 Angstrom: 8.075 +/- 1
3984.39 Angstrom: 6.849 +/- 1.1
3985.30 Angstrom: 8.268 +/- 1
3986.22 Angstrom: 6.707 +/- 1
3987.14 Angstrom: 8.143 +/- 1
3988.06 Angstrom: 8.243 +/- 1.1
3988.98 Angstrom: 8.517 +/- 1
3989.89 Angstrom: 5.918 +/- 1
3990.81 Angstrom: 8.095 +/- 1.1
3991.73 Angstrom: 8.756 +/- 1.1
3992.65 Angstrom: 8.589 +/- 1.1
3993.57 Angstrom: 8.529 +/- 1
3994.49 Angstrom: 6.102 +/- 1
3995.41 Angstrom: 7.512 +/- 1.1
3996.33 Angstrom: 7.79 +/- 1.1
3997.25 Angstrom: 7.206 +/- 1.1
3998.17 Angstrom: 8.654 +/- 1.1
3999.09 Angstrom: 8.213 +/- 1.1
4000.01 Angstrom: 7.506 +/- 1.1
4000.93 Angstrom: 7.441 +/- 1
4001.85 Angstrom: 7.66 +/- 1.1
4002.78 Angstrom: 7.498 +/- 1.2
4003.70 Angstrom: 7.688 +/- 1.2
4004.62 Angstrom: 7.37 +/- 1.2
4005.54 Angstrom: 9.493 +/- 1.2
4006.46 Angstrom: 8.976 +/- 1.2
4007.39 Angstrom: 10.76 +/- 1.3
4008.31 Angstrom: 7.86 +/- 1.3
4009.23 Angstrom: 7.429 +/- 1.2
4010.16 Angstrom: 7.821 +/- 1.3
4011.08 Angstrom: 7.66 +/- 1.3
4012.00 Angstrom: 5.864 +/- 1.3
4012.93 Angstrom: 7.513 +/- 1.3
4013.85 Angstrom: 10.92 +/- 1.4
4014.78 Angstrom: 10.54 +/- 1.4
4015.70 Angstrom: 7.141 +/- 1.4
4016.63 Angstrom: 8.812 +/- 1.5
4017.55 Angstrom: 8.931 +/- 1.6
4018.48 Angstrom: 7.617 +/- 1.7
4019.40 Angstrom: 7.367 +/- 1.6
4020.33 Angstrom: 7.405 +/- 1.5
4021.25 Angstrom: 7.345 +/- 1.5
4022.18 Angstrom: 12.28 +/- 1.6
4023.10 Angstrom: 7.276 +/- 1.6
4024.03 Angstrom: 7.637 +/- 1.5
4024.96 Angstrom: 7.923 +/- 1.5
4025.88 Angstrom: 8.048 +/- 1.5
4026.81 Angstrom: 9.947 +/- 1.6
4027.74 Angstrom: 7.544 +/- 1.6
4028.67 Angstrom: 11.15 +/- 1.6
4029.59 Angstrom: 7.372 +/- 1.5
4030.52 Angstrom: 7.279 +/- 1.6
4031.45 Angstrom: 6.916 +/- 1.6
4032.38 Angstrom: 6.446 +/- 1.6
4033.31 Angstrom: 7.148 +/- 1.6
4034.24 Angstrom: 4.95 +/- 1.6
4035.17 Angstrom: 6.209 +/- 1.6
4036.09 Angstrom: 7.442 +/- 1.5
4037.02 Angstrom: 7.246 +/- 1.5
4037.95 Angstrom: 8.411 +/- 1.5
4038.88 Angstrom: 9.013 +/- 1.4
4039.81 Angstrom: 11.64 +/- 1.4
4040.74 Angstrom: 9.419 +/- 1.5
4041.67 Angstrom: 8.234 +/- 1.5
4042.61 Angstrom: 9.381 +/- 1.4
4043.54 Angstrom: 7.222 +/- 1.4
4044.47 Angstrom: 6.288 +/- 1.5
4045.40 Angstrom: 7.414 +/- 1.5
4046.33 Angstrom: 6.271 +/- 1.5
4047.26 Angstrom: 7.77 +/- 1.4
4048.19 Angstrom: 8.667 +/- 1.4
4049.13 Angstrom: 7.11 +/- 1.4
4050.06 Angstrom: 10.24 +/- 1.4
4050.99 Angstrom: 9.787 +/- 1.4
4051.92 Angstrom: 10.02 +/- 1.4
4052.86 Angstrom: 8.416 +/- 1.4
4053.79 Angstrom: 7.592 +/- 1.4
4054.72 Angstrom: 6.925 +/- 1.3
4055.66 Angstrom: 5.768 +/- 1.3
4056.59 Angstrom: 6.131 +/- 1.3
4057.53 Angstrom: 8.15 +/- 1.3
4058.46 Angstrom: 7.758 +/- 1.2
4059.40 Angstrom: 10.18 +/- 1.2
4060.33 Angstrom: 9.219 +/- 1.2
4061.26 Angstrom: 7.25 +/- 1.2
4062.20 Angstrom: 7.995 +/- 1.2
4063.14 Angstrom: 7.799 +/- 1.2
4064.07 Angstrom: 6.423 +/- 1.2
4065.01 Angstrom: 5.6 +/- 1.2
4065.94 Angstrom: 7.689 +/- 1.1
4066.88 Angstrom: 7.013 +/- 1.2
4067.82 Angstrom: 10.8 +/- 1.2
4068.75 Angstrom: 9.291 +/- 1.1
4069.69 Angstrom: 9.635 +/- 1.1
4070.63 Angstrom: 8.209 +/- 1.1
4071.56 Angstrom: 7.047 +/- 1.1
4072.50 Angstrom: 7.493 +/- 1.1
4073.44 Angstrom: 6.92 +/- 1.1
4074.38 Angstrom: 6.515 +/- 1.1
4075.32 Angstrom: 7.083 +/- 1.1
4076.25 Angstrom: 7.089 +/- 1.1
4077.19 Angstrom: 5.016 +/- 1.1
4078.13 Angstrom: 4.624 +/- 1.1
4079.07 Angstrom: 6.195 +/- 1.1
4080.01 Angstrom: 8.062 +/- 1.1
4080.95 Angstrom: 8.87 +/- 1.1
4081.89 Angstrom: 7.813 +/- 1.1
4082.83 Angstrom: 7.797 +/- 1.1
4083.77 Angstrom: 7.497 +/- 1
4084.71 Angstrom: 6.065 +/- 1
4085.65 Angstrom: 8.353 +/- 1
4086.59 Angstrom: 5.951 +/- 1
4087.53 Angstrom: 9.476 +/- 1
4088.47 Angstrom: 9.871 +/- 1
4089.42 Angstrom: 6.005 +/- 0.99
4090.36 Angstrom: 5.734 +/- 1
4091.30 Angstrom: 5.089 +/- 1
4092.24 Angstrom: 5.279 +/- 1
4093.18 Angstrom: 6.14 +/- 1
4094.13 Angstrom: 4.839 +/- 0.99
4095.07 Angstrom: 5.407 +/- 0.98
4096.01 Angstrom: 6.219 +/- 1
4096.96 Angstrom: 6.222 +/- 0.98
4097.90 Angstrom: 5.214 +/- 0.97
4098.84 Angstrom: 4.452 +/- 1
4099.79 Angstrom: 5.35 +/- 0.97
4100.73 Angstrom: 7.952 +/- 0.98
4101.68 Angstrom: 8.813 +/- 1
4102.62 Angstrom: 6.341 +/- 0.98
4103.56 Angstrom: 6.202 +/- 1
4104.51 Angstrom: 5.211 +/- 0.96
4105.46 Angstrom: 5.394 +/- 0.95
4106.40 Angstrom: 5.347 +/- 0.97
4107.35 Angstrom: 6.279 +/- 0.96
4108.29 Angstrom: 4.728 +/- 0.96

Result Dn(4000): 1.3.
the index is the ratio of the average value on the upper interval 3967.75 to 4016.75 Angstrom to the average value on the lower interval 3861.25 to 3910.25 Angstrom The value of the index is 1.2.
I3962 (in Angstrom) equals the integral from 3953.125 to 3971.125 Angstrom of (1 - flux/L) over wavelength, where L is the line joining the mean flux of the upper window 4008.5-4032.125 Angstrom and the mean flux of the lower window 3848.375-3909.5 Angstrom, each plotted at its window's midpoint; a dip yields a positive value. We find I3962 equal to 3.77 Angstrom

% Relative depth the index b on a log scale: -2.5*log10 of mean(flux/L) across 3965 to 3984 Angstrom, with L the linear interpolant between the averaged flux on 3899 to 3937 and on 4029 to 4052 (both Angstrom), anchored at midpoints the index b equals 0.27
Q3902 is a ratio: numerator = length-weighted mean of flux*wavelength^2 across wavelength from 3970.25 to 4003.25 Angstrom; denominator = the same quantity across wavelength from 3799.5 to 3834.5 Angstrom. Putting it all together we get 1.33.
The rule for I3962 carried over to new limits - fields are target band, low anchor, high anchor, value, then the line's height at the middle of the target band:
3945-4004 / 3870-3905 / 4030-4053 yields 2.9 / 6.99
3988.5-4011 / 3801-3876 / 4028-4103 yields -3.0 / 7.02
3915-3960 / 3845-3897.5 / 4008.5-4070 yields 4.2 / 7.02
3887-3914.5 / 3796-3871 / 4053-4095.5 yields 1.5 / 6.3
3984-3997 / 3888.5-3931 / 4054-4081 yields -1.6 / 6.85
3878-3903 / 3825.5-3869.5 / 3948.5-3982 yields 1.9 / 5.96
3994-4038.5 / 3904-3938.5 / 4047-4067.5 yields -3.5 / 7.37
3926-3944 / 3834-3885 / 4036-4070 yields 4.0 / 6.99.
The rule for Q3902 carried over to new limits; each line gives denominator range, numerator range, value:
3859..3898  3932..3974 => 1.02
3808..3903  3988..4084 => 1.45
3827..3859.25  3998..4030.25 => 1.62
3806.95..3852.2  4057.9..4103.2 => 1.44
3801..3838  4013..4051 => 1.63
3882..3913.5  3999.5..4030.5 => 1.50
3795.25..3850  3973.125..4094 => 1.58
